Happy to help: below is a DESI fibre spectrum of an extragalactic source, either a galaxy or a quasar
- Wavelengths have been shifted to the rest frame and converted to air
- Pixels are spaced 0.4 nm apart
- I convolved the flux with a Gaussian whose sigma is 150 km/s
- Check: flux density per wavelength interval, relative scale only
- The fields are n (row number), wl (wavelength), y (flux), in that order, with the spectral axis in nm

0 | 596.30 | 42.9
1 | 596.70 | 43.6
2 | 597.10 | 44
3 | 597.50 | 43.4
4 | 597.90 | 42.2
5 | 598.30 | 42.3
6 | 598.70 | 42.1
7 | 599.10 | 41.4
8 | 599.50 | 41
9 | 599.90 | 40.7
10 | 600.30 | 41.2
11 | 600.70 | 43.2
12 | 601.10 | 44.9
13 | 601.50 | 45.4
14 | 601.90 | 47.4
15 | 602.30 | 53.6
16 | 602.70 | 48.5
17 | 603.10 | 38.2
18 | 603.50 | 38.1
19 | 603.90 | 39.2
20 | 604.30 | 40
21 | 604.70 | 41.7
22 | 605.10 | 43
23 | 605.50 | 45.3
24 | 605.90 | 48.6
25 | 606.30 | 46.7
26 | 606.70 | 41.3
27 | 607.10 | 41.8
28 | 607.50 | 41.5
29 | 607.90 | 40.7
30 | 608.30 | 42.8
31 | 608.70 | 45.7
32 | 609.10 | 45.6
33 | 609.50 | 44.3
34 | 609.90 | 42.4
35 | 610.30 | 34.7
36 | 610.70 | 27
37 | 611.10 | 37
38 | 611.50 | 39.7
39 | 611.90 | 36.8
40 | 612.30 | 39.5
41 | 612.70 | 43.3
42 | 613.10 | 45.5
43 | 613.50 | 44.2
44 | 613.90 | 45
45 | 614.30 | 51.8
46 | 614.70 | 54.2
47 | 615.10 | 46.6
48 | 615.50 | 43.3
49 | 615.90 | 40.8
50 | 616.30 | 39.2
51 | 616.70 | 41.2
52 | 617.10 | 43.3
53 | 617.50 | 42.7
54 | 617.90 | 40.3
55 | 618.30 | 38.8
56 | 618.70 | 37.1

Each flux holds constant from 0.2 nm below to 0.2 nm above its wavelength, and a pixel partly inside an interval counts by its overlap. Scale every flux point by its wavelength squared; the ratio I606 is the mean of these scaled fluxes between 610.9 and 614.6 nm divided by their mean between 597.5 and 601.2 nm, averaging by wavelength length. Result 1.06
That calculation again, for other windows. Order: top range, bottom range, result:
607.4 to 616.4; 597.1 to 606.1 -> 1.01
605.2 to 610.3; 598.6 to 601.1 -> 1.07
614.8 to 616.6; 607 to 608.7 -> 1.05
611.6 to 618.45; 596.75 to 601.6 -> 1.07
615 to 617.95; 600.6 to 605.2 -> 1.01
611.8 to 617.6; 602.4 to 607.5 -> 1.06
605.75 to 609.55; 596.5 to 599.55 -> 1.06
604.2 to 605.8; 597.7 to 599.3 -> 1.05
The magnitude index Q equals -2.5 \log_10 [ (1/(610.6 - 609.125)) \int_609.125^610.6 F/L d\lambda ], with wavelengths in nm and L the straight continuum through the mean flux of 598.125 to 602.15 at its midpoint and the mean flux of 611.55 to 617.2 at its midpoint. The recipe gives 0.09 mag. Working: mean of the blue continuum 43.1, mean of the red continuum 43.8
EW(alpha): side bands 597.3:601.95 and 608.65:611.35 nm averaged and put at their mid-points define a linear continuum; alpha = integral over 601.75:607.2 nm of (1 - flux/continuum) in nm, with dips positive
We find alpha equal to -0.36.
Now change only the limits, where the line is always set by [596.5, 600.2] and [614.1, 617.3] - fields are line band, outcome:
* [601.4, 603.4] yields -0.16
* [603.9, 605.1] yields 0.06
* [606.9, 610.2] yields 0.08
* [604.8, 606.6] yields -0.08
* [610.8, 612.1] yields 0.22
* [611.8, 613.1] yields 0.10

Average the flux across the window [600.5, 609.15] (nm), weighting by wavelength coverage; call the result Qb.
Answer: 43.8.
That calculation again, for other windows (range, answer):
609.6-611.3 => 35.8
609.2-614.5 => 41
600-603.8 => 44.3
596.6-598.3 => 43.2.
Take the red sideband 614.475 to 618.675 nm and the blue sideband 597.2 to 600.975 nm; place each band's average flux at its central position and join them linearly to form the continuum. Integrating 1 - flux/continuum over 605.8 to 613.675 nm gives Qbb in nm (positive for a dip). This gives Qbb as 0.22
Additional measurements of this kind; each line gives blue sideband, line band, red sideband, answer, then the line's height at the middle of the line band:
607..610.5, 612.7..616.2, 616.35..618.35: -0.37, 41.6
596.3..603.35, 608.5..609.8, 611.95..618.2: -0.04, 43.7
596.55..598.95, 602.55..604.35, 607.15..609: 0.09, 42.8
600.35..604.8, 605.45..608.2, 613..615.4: 0.09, 45.1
